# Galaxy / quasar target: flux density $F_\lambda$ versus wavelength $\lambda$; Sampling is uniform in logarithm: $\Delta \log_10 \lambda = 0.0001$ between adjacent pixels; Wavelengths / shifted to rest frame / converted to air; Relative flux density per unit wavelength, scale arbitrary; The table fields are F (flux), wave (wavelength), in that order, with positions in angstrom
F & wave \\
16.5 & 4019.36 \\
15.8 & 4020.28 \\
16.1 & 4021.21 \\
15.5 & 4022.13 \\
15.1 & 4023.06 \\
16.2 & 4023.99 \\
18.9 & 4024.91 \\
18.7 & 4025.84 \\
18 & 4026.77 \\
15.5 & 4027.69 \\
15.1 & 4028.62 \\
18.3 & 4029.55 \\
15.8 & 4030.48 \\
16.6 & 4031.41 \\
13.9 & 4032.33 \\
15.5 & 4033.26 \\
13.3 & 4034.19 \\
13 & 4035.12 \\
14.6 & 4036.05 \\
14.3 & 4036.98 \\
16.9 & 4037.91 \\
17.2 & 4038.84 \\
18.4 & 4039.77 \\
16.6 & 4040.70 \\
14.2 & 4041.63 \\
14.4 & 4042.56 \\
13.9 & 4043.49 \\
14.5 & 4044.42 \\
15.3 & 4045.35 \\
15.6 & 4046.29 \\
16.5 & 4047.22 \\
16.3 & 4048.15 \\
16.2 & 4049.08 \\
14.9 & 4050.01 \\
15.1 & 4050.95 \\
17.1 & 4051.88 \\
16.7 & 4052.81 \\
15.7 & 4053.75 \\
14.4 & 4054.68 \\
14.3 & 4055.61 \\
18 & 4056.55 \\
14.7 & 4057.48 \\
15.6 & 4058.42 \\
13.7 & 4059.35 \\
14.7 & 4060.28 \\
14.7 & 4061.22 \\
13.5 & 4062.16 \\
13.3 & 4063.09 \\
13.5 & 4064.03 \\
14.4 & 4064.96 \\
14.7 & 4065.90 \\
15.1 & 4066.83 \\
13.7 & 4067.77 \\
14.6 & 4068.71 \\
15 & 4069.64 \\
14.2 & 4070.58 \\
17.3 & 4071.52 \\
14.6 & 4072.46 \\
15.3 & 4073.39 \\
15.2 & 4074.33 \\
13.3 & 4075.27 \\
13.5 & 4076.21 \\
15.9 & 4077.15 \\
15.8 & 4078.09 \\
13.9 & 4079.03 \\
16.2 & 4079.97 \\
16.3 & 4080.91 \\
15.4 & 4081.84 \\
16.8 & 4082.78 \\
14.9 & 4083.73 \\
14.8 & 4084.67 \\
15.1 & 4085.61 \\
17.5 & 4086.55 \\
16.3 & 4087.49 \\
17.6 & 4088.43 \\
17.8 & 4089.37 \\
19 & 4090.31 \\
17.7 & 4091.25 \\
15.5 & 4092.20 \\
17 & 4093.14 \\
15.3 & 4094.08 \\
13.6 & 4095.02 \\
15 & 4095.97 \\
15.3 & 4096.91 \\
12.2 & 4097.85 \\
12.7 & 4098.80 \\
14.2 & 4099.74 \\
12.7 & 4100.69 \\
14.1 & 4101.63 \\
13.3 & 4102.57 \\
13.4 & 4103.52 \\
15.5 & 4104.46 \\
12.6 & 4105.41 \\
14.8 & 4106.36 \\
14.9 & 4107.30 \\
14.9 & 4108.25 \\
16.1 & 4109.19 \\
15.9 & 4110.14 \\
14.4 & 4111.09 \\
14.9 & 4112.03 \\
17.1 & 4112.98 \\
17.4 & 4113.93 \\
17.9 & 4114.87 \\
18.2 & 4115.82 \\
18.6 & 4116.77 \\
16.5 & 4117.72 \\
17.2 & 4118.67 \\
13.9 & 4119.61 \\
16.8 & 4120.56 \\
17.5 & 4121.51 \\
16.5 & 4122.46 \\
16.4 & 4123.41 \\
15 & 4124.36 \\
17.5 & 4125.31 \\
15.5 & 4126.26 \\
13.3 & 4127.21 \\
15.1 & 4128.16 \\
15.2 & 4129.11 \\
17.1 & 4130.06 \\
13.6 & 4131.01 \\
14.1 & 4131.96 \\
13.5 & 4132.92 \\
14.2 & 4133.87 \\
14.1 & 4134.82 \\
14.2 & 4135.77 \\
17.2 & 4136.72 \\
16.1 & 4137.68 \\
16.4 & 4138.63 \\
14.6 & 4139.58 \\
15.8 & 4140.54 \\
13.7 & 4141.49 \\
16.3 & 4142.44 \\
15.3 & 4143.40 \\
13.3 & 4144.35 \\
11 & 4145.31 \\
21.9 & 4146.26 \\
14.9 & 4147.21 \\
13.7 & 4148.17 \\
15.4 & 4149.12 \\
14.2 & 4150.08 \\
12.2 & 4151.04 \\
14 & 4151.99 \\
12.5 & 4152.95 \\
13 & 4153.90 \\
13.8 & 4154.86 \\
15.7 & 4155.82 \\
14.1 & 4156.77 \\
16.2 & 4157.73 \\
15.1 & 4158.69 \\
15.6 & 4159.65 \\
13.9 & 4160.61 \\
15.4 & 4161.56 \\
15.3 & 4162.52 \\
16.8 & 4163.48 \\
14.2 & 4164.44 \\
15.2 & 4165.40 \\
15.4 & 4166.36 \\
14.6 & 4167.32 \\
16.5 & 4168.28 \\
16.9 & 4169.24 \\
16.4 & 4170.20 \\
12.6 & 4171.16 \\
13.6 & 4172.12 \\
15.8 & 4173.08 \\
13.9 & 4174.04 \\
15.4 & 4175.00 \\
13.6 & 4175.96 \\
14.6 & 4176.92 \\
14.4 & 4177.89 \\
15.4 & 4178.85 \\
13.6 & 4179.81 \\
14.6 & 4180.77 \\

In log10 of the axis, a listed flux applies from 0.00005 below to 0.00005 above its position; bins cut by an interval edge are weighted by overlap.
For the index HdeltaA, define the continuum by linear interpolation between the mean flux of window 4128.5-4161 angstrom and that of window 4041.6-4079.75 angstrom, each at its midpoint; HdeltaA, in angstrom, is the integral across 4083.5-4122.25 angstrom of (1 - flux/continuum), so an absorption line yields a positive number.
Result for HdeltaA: -2.0 angstrom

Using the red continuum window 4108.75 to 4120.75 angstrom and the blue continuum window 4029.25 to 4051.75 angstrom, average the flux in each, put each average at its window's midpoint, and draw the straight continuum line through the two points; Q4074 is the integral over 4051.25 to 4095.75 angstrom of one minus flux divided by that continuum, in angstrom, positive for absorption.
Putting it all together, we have 1.6 angstrom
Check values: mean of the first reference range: 15.5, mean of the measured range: 15.4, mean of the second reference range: 16.5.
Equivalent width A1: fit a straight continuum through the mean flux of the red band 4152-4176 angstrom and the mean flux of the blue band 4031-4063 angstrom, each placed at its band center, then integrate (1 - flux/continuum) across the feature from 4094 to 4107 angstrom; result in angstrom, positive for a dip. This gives 1.0 angstrom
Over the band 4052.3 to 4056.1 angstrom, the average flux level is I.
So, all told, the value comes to 15.3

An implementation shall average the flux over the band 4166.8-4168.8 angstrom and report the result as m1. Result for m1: 15.6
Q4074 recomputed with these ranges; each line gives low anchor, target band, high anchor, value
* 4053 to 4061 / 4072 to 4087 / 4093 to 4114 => -0.4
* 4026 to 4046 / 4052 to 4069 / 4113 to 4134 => 1.0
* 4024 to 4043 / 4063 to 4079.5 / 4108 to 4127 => 1.5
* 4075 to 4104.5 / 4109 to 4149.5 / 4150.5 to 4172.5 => -1.8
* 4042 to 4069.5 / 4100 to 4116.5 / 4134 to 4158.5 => -0.4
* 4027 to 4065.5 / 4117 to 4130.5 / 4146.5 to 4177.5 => -1.0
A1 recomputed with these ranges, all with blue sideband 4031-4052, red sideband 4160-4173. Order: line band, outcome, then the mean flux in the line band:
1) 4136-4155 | 0.5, 14.8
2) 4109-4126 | -1.4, 16.5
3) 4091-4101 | 0.4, 14.6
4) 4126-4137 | 0.4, 14.7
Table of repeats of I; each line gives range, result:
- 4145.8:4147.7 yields 18.3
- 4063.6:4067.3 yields 14.5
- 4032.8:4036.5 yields 14.1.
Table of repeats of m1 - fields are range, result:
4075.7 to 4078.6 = 15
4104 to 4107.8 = 14.4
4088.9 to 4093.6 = 17.4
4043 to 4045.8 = 14.6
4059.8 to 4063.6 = 14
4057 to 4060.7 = 14.7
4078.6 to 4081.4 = 15.5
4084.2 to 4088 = 16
